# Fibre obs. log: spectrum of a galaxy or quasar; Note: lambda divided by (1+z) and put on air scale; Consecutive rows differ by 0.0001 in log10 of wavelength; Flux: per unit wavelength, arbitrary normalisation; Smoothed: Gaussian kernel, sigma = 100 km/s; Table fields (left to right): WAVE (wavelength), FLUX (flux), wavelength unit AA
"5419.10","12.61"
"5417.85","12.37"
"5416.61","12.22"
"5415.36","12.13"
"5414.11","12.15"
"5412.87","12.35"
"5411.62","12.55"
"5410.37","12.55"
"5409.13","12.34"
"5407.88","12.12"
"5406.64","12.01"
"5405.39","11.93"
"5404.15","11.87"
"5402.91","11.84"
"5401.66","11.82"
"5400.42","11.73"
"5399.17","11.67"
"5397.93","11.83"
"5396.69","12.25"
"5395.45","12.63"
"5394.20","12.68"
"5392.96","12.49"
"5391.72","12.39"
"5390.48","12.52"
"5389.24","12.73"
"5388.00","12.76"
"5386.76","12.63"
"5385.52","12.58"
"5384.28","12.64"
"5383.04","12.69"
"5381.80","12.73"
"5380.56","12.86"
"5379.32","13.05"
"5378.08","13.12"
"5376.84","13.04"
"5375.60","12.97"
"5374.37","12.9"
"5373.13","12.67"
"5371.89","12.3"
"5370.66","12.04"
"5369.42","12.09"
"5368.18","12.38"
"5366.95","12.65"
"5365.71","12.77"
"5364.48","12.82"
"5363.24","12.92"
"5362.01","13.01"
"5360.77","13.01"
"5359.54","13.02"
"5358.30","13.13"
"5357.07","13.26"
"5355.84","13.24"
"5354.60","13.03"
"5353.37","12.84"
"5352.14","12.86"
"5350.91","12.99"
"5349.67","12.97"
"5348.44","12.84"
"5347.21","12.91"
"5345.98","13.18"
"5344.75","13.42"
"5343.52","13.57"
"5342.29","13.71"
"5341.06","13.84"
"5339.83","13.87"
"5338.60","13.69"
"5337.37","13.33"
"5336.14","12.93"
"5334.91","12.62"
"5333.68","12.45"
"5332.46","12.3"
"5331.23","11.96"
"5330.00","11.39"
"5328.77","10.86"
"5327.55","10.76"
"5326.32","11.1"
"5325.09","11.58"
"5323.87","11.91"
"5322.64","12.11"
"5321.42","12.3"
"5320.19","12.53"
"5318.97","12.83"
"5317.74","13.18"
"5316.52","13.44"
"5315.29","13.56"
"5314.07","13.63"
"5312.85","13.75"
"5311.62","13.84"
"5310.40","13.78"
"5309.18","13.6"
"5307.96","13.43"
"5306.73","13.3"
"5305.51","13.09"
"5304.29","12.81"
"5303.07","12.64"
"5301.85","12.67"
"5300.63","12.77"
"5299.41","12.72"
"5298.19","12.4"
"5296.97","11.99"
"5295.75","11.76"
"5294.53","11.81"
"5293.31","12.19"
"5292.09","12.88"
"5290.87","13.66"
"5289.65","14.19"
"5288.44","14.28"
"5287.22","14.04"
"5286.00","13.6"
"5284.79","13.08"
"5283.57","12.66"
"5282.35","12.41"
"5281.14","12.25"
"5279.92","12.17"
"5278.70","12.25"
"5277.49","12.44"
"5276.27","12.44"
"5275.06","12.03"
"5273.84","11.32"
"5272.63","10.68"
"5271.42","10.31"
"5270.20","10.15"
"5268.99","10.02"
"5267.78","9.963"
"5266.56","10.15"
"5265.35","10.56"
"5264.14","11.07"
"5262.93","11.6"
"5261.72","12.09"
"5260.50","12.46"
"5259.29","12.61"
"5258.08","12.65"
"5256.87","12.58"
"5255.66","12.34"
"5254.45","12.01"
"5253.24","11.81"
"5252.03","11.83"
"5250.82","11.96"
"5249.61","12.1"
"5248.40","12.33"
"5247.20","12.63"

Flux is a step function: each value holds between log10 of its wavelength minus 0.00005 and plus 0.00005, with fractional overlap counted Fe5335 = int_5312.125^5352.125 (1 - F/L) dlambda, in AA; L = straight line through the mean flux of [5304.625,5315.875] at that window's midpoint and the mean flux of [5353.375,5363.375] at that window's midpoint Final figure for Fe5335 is 1.8 AA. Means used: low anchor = 13.5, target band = 12.7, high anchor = 13.1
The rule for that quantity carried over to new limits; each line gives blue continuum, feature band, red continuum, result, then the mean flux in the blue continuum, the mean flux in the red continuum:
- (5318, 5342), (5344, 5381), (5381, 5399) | -1.3 AA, 12.4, 12.5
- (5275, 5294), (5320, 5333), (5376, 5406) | 1.1 AA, 12.9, 12.4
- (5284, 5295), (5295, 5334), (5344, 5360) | 1.9 AA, 13.3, 13.1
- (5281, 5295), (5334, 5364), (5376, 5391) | -0.6 AA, 13.1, 12.8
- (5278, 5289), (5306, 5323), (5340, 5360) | -0.2 AA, 13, 13.2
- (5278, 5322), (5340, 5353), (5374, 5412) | -0.5 AA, 13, 12.4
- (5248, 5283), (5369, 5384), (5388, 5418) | -0.7 AA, 11.7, 12.2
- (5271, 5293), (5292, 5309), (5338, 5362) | 0.2 AA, 12.6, 13.2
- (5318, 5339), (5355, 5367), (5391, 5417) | -0.8 AA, 12.2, 12.2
